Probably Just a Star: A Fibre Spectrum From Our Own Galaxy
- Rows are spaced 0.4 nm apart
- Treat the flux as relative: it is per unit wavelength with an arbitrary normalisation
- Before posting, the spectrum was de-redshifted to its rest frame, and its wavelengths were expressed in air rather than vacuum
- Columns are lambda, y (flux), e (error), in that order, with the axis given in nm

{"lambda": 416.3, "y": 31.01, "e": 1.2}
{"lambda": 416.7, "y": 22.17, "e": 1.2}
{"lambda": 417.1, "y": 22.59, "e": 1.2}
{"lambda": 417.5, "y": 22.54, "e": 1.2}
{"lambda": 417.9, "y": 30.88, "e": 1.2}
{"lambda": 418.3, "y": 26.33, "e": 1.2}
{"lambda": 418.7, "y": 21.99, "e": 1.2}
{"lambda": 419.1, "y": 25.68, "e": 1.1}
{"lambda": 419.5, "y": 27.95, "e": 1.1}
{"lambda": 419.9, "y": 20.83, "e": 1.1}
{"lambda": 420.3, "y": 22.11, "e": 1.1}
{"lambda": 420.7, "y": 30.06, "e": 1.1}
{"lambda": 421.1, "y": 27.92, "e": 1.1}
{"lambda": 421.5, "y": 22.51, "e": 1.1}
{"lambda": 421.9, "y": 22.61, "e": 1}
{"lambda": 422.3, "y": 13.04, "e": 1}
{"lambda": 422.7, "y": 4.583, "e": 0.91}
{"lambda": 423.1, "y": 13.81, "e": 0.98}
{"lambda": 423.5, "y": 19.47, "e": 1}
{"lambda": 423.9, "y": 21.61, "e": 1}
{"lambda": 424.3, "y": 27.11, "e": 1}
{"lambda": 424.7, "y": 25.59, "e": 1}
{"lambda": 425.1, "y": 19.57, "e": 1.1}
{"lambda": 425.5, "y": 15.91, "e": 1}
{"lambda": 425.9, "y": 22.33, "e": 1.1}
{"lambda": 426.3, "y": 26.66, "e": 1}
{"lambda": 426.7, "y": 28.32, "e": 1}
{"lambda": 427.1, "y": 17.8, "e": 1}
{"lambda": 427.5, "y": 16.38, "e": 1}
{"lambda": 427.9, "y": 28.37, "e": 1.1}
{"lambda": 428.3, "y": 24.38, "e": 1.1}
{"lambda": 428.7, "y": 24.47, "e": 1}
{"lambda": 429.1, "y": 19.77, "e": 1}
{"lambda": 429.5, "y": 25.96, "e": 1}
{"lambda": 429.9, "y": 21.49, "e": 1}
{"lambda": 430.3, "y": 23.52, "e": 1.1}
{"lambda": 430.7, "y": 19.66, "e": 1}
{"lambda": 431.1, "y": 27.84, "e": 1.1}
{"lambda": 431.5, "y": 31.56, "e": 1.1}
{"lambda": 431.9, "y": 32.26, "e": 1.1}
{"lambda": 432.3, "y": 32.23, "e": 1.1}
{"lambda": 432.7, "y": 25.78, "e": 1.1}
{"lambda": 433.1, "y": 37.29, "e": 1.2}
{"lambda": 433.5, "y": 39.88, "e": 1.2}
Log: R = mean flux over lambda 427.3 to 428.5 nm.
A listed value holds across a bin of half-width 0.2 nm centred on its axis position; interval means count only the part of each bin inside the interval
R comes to 23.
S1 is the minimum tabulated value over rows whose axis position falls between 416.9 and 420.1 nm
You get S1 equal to 20.83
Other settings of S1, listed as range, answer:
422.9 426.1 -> 13.81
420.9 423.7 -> 4.583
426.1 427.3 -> 17.8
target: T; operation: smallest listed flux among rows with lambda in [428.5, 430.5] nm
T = 19.77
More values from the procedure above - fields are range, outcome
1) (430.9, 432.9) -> 25.78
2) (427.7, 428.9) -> 24.38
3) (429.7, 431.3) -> 19.66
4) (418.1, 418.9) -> 21.99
